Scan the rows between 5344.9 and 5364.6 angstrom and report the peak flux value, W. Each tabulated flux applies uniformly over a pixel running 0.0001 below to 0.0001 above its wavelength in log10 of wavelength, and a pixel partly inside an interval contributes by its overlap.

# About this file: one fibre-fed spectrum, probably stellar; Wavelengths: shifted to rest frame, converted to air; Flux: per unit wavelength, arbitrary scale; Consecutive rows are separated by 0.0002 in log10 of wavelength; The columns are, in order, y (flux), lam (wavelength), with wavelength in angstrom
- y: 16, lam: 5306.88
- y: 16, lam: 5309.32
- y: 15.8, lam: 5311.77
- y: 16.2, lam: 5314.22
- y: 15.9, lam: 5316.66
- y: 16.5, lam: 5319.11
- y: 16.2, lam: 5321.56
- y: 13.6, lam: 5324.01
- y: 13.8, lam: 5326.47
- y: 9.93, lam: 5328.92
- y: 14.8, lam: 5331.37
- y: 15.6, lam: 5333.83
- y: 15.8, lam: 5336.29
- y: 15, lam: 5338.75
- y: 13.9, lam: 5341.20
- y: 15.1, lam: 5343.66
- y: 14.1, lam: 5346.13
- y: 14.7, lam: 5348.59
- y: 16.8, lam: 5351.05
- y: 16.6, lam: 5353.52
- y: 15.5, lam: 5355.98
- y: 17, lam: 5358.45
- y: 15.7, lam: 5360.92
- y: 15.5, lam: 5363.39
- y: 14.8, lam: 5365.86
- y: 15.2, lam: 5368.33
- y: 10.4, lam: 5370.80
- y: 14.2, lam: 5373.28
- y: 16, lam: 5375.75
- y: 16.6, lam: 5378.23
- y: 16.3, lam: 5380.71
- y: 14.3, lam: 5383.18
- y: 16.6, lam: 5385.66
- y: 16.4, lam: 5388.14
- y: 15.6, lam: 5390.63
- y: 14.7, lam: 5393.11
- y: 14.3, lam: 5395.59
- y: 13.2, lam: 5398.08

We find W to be 17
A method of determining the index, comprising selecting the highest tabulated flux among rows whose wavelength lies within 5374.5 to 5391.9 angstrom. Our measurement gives 16.6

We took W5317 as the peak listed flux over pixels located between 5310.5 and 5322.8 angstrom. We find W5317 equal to 16.5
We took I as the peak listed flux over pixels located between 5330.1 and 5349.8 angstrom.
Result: 15.8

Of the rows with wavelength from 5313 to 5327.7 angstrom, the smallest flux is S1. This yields 13.6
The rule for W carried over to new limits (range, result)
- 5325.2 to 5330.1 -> 13.8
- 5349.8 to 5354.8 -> 16.8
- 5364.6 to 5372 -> 15.2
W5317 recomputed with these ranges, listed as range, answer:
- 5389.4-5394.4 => 15.6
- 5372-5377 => 16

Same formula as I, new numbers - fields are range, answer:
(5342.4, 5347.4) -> 15.1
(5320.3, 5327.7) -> 16.2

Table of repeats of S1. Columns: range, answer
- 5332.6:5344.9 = 13.9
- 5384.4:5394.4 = 14.7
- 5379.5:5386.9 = 14.3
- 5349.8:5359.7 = 15.5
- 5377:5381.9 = 16.3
